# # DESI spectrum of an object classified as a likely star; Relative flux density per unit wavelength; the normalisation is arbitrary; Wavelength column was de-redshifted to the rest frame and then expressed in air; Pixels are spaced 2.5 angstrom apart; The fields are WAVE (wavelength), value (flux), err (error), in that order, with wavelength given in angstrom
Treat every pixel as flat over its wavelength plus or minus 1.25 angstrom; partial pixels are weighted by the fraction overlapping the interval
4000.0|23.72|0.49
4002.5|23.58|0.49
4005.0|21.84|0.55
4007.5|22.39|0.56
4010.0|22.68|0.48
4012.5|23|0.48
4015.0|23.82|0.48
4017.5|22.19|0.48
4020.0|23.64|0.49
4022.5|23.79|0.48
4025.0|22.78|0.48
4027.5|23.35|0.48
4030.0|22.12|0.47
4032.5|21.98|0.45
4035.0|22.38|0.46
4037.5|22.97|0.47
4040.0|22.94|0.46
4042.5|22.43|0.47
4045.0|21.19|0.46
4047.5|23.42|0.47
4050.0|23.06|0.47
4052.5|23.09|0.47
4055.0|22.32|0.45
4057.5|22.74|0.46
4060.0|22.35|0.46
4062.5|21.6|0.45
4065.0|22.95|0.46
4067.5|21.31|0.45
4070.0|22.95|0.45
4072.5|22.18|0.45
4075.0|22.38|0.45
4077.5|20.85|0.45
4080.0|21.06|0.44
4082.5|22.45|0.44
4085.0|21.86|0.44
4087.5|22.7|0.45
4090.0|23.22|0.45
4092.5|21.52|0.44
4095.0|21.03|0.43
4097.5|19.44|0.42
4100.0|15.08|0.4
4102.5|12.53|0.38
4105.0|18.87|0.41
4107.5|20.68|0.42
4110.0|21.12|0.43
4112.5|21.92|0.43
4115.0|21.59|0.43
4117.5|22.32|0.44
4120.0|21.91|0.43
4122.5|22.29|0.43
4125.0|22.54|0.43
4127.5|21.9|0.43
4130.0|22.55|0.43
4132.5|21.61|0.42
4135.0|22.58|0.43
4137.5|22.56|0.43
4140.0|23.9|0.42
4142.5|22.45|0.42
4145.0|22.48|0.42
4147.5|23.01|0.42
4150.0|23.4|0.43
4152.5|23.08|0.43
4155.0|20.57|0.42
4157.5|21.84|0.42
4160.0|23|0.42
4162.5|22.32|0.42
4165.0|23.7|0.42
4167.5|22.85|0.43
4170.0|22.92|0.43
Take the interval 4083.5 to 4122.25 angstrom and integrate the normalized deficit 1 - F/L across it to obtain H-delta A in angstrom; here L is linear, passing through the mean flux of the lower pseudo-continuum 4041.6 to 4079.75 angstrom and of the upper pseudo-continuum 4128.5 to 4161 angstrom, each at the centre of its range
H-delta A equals 3.4 angstrom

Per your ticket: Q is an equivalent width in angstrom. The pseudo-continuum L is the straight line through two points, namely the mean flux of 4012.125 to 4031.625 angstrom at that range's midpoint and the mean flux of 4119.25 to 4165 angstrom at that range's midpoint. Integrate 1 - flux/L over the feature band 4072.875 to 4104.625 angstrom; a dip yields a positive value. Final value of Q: 3.3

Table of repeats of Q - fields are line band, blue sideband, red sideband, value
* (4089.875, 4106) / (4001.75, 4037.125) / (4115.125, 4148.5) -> 2.9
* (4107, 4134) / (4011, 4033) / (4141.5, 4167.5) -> 1.0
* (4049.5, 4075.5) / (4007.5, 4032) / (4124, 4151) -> 0.5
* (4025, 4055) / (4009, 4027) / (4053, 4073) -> 0.2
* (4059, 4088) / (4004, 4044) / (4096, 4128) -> -1.0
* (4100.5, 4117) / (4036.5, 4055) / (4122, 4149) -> 2.3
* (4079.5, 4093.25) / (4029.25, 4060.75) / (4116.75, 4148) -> 0.2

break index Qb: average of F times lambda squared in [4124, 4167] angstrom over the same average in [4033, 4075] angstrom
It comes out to 1.0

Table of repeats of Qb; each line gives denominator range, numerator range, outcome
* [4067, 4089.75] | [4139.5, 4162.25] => 1.06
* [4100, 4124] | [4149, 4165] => 1.14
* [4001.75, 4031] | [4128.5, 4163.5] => 1.05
